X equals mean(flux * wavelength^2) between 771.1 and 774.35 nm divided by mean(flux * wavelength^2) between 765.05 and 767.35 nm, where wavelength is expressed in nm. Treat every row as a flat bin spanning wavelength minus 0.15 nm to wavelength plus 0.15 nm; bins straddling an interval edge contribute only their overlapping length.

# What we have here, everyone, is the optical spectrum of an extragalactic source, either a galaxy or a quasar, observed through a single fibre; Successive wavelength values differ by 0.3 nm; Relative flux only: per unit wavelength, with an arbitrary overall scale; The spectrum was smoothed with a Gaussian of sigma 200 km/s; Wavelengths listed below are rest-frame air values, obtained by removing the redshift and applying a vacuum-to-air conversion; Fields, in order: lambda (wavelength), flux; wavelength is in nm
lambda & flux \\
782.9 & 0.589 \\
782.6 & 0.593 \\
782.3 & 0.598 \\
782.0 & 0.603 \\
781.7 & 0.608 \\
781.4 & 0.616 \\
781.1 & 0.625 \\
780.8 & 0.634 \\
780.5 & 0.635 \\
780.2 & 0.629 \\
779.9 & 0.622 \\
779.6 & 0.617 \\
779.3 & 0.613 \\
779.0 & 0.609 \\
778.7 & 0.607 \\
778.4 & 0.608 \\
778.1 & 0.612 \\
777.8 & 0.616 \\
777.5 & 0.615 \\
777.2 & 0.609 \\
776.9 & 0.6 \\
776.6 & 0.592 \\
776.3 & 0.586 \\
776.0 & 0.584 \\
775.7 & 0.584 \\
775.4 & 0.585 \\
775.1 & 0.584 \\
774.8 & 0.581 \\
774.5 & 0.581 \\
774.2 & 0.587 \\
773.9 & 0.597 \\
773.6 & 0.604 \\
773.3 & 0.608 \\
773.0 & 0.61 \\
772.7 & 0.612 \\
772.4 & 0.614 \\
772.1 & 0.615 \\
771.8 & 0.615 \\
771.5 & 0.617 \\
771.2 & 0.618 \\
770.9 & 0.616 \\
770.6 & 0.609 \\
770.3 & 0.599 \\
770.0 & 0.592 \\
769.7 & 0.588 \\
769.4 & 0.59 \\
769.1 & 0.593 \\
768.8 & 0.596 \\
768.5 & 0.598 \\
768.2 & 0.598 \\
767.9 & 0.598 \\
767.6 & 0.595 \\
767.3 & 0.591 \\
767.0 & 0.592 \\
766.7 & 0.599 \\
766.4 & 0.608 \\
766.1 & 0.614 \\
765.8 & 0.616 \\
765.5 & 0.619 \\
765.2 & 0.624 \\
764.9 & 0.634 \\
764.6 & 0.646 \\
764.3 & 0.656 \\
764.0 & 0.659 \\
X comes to 1.0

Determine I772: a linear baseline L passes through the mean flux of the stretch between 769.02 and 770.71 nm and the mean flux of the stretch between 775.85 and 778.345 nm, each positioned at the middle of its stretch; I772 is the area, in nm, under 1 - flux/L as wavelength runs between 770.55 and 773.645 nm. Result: -0.082 nm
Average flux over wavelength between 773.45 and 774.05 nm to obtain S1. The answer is 0.6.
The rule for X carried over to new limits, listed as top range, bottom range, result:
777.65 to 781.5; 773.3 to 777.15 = 1.06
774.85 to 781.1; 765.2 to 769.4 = 1.04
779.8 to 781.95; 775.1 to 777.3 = 1.07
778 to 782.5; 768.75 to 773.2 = 1.04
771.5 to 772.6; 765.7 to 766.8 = 1.02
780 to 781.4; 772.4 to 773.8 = 1.05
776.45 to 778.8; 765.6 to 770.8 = 1.04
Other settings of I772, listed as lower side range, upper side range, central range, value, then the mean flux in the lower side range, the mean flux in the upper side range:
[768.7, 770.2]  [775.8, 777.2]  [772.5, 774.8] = -0.027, 0.592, 0.592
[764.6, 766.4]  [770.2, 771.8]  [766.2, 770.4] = 0.147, 0.622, 0.613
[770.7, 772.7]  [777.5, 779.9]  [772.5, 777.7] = 0.156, 0.615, 0.613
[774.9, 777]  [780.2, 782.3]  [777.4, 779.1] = -0.028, 0.587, 0.619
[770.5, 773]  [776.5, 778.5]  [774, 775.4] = 0.062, 0.614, 0.608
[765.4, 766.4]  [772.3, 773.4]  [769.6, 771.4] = 0.023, 0.615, 0.611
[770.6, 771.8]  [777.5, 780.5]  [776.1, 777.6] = 0.040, 0.616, 0.616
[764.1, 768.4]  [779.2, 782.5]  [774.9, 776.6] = 0.086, 0.614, 0.618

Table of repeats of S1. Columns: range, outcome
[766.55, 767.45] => 0.594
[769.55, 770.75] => 0.597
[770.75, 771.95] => 0.616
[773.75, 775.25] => 0.586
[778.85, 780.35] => 0.618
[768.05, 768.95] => 0.597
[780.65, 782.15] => 0.617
